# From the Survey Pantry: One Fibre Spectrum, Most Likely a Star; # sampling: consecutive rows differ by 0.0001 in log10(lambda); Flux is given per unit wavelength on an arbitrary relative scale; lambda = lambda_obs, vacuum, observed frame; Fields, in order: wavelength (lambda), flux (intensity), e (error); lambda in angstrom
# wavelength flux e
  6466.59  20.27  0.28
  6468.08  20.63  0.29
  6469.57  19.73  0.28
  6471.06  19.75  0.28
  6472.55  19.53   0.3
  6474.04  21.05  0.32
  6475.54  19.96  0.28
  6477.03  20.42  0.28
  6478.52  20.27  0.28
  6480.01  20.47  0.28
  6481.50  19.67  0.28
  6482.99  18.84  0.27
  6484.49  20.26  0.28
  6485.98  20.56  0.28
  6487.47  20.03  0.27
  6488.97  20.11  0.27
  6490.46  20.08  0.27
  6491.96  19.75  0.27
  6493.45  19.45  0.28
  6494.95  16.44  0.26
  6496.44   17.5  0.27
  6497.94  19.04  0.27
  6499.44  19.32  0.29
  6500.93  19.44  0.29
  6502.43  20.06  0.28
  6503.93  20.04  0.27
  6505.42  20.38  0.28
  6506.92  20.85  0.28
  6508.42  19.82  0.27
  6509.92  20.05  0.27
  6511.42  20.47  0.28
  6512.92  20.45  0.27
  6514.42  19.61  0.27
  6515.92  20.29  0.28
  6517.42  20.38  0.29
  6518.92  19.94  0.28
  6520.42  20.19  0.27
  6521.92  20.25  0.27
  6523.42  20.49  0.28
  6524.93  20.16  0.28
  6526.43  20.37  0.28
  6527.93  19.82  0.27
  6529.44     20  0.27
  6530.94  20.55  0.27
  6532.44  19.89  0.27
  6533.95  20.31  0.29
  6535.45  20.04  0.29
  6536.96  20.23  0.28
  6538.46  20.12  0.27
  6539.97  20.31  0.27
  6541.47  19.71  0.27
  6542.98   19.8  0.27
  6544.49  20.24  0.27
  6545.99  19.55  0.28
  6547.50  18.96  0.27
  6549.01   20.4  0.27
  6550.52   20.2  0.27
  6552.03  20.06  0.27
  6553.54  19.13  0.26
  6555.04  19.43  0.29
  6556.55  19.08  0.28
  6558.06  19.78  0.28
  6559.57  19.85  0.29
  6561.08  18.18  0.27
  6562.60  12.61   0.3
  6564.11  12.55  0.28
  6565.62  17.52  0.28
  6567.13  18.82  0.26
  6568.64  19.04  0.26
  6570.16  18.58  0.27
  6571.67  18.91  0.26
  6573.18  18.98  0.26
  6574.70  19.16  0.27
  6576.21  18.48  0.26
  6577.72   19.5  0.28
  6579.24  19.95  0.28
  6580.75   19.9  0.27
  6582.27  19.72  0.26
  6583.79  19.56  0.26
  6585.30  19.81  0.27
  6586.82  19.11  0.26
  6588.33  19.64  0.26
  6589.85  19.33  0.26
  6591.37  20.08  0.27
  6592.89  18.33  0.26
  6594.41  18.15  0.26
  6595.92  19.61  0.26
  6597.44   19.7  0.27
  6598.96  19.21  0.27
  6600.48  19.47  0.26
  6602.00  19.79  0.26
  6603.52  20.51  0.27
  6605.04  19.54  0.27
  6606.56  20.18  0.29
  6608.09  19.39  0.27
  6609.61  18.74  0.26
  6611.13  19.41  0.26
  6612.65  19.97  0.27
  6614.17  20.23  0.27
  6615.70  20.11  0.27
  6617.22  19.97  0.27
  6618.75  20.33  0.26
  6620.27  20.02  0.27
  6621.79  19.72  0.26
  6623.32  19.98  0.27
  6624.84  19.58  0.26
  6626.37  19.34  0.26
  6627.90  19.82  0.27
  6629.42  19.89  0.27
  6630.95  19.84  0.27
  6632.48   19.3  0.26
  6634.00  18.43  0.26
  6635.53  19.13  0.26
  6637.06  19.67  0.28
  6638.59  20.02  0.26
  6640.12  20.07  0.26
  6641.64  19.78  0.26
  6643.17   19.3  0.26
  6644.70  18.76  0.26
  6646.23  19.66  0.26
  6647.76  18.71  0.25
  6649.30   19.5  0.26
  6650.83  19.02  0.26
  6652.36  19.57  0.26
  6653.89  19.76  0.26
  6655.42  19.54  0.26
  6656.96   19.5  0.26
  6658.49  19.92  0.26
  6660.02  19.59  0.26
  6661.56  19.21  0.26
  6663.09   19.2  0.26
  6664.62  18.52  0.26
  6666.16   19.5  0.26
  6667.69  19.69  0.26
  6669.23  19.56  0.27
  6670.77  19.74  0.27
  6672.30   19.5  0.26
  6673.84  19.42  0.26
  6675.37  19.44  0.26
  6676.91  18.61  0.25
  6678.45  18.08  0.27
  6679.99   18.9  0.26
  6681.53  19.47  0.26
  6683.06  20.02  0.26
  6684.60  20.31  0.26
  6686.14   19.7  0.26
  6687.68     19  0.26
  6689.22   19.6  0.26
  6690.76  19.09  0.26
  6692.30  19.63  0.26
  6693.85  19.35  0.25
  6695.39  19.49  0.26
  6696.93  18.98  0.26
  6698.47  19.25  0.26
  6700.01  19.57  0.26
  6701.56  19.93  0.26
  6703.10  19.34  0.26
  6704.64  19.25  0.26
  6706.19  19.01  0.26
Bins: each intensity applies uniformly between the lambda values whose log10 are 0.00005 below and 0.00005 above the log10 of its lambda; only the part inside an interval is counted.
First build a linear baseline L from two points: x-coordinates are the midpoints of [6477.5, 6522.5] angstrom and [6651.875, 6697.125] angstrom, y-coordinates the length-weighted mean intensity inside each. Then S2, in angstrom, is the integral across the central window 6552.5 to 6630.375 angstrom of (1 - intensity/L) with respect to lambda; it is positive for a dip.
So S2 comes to 1.65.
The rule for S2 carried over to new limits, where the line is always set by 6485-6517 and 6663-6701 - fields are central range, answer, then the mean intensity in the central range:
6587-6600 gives 0.2 angstrom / 19.3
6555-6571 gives 1.5 angstrom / 17.7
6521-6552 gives -0.7 angstrom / 20.1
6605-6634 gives -0.4 angstrom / 19.7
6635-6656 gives 0.0 angstrom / 19.5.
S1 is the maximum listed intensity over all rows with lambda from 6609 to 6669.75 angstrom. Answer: 20.33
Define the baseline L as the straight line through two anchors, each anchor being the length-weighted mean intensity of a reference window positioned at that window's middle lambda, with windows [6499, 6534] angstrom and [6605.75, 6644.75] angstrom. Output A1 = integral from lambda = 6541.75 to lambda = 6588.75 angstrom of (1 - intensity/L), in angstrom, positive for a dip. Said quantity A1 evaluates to 2.4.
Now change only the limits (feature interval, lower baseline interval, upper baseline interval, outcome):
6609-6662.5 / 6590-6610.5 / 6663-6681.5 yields -0.8 angstrom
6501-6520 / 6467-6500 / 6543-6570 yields -0.9 angstrom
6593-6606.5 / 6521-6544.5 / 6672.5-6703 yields 0.2 angstrom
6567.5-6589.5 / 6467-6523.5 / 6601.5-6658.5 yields 0.5 angstrom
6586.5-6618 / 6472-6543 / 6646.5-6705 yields 0.1 angstrom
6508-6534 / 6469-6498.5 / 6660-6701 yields -0.8 angstrom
